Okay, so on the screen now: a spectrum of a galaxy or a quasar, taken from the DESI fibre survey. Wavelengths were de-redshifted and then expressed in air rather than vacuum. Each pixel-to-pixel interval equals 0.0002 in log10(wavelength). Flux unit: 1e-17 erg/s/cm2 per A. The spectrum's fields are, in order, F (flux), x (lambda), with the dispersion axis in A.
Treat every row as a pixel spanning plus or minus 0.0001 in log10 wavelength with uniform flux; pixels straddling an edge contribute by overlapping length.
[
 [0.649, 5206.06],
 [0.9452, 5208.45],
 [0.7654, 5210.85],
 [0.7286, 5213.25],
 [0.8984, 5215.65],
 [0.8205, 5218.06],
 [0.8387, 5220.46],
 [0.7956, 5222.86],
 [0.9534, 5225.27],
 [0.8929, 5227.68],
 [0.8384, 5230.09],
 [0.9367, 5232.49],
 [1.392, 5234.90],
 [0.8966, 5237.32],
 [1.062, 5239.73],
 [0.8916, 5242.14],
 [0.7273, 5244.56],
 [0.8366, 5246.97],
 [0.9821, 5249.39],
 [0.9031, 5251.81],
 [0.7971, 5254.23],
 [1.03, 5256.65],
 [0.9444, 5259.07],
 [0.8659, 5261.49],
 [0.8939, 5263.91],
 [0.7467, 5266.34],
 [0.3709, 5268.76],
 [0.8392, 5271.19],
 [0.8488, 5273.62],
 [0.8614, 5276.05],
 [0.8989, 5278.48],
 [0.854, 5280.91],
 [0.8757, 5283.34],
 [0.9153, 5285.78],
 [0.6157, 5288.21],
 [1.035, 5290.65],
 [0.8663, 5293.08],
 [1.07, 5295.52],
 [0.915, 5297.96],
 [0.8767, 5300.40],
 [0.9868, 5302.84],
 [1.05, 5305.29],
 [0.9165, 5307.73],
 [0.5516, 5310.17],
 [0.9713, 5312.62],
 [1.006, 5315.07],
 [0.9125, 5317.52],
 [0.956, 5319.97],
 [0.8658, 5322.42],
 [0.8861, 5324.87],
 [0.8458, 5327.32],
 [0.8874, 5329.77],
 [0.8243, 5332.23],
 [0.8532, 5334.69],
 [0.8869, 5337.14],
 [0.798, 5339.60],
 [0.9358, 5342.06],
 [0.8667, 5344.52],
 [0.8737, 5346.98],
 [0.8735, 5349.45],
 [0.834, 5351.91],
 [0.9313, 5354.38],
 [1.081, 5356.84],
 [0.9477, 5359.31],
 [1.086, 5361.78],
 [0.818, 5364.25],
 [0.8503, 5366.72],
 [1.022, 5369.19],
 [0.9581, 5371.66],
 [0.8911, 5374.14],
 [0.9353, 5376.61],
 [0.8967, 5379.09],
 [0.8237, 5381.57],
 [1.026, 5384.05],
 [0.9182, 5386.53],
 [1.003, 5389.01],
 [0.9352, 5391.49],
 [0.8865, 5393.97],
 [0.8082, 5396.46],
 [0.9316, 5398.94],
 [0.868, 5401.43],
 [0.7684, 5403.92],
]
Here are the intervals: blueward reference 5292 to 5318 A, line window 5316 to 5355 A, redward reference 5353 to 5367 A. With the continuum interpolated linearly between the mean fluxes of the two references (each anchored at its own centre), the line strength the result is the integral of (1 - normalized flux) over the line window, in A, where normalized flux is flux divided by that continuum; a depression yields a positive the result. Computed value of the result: 2.66 A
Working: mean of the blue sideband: 0.92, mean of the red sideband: 0.958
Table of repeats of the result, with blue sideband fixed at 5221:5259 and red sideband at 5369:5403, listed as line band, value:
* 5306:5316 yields 0.6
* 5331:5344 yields 0.9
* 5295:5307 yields -0.6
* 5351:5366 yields -0.5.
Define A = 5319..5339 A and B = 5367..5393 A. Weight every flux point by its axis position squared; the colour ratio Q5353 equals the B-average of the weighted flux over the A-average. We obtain 1.1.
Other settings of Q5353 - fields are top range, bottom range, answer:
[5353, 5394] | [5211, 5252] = 1.10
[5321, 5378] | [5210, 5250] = 1.05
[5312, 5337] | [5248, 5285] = 1.08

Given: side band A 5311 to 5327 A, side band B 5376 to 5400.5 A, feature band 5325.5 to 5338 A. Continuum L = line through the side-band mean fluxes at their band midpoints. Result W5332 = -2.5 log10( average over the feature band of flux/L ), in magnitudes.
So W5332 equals 0.07 mag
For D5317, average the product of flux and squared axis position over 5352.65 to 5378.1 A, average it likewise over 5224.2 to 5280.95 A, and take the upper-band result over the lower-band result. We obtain 1.12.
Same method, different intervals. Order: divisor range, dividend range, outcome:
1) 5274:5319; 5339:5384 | 1.05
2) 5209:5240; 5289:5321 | 1.06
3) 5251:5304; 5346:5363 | 1.13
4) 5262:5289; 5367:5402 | 1.20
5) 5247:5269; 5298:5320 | 1.08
